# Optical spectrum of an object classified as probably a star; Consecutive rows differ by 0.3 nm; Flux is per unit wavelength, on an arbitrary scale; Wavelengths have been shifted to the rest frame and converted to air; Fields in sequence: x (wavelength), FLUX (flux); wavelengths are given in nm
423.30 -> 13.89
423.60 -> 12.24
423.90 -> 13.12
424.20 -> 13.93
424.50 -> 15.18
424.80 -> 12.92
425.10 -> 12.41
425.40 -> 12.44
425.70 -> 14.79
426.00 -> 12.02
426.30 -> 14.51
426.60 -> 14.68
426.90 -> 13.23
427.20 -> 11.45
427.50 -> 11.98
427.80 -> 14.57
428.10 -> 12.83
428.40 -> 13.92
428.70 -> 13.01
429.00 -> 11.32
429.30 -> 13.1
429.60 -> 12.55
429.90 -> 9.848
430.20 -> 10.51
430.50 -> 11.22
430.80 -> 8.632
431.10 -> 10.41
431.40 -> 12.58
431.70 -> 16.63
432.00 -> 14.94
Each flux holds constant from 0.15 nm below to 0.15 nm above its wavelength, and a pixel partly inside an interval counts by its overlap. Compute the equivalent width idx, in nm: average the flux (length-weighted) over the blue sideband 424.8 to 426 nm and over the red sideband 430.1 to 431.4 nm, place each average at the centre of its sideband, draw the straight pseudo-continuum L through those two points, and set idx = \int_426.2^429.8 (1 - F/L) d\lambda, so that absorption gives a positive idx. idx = -0.38 nm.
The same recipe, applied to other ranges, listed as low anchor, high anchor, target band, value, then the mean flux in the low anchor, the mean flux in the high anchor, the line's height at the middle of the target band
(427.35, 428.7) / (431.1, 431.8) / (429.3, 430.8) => 0.273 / 13.3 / 13.6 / 13.5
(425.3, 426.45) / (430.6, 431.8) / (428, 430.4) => 0.071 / 13.5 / 11.8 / 12.5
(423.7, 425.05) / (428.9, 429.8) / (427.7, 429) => -0.079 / 13.6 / 12.2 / 12.5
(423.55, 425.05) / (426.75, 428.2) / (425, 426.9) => -0.051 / 13.5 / 12.8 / 13.1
